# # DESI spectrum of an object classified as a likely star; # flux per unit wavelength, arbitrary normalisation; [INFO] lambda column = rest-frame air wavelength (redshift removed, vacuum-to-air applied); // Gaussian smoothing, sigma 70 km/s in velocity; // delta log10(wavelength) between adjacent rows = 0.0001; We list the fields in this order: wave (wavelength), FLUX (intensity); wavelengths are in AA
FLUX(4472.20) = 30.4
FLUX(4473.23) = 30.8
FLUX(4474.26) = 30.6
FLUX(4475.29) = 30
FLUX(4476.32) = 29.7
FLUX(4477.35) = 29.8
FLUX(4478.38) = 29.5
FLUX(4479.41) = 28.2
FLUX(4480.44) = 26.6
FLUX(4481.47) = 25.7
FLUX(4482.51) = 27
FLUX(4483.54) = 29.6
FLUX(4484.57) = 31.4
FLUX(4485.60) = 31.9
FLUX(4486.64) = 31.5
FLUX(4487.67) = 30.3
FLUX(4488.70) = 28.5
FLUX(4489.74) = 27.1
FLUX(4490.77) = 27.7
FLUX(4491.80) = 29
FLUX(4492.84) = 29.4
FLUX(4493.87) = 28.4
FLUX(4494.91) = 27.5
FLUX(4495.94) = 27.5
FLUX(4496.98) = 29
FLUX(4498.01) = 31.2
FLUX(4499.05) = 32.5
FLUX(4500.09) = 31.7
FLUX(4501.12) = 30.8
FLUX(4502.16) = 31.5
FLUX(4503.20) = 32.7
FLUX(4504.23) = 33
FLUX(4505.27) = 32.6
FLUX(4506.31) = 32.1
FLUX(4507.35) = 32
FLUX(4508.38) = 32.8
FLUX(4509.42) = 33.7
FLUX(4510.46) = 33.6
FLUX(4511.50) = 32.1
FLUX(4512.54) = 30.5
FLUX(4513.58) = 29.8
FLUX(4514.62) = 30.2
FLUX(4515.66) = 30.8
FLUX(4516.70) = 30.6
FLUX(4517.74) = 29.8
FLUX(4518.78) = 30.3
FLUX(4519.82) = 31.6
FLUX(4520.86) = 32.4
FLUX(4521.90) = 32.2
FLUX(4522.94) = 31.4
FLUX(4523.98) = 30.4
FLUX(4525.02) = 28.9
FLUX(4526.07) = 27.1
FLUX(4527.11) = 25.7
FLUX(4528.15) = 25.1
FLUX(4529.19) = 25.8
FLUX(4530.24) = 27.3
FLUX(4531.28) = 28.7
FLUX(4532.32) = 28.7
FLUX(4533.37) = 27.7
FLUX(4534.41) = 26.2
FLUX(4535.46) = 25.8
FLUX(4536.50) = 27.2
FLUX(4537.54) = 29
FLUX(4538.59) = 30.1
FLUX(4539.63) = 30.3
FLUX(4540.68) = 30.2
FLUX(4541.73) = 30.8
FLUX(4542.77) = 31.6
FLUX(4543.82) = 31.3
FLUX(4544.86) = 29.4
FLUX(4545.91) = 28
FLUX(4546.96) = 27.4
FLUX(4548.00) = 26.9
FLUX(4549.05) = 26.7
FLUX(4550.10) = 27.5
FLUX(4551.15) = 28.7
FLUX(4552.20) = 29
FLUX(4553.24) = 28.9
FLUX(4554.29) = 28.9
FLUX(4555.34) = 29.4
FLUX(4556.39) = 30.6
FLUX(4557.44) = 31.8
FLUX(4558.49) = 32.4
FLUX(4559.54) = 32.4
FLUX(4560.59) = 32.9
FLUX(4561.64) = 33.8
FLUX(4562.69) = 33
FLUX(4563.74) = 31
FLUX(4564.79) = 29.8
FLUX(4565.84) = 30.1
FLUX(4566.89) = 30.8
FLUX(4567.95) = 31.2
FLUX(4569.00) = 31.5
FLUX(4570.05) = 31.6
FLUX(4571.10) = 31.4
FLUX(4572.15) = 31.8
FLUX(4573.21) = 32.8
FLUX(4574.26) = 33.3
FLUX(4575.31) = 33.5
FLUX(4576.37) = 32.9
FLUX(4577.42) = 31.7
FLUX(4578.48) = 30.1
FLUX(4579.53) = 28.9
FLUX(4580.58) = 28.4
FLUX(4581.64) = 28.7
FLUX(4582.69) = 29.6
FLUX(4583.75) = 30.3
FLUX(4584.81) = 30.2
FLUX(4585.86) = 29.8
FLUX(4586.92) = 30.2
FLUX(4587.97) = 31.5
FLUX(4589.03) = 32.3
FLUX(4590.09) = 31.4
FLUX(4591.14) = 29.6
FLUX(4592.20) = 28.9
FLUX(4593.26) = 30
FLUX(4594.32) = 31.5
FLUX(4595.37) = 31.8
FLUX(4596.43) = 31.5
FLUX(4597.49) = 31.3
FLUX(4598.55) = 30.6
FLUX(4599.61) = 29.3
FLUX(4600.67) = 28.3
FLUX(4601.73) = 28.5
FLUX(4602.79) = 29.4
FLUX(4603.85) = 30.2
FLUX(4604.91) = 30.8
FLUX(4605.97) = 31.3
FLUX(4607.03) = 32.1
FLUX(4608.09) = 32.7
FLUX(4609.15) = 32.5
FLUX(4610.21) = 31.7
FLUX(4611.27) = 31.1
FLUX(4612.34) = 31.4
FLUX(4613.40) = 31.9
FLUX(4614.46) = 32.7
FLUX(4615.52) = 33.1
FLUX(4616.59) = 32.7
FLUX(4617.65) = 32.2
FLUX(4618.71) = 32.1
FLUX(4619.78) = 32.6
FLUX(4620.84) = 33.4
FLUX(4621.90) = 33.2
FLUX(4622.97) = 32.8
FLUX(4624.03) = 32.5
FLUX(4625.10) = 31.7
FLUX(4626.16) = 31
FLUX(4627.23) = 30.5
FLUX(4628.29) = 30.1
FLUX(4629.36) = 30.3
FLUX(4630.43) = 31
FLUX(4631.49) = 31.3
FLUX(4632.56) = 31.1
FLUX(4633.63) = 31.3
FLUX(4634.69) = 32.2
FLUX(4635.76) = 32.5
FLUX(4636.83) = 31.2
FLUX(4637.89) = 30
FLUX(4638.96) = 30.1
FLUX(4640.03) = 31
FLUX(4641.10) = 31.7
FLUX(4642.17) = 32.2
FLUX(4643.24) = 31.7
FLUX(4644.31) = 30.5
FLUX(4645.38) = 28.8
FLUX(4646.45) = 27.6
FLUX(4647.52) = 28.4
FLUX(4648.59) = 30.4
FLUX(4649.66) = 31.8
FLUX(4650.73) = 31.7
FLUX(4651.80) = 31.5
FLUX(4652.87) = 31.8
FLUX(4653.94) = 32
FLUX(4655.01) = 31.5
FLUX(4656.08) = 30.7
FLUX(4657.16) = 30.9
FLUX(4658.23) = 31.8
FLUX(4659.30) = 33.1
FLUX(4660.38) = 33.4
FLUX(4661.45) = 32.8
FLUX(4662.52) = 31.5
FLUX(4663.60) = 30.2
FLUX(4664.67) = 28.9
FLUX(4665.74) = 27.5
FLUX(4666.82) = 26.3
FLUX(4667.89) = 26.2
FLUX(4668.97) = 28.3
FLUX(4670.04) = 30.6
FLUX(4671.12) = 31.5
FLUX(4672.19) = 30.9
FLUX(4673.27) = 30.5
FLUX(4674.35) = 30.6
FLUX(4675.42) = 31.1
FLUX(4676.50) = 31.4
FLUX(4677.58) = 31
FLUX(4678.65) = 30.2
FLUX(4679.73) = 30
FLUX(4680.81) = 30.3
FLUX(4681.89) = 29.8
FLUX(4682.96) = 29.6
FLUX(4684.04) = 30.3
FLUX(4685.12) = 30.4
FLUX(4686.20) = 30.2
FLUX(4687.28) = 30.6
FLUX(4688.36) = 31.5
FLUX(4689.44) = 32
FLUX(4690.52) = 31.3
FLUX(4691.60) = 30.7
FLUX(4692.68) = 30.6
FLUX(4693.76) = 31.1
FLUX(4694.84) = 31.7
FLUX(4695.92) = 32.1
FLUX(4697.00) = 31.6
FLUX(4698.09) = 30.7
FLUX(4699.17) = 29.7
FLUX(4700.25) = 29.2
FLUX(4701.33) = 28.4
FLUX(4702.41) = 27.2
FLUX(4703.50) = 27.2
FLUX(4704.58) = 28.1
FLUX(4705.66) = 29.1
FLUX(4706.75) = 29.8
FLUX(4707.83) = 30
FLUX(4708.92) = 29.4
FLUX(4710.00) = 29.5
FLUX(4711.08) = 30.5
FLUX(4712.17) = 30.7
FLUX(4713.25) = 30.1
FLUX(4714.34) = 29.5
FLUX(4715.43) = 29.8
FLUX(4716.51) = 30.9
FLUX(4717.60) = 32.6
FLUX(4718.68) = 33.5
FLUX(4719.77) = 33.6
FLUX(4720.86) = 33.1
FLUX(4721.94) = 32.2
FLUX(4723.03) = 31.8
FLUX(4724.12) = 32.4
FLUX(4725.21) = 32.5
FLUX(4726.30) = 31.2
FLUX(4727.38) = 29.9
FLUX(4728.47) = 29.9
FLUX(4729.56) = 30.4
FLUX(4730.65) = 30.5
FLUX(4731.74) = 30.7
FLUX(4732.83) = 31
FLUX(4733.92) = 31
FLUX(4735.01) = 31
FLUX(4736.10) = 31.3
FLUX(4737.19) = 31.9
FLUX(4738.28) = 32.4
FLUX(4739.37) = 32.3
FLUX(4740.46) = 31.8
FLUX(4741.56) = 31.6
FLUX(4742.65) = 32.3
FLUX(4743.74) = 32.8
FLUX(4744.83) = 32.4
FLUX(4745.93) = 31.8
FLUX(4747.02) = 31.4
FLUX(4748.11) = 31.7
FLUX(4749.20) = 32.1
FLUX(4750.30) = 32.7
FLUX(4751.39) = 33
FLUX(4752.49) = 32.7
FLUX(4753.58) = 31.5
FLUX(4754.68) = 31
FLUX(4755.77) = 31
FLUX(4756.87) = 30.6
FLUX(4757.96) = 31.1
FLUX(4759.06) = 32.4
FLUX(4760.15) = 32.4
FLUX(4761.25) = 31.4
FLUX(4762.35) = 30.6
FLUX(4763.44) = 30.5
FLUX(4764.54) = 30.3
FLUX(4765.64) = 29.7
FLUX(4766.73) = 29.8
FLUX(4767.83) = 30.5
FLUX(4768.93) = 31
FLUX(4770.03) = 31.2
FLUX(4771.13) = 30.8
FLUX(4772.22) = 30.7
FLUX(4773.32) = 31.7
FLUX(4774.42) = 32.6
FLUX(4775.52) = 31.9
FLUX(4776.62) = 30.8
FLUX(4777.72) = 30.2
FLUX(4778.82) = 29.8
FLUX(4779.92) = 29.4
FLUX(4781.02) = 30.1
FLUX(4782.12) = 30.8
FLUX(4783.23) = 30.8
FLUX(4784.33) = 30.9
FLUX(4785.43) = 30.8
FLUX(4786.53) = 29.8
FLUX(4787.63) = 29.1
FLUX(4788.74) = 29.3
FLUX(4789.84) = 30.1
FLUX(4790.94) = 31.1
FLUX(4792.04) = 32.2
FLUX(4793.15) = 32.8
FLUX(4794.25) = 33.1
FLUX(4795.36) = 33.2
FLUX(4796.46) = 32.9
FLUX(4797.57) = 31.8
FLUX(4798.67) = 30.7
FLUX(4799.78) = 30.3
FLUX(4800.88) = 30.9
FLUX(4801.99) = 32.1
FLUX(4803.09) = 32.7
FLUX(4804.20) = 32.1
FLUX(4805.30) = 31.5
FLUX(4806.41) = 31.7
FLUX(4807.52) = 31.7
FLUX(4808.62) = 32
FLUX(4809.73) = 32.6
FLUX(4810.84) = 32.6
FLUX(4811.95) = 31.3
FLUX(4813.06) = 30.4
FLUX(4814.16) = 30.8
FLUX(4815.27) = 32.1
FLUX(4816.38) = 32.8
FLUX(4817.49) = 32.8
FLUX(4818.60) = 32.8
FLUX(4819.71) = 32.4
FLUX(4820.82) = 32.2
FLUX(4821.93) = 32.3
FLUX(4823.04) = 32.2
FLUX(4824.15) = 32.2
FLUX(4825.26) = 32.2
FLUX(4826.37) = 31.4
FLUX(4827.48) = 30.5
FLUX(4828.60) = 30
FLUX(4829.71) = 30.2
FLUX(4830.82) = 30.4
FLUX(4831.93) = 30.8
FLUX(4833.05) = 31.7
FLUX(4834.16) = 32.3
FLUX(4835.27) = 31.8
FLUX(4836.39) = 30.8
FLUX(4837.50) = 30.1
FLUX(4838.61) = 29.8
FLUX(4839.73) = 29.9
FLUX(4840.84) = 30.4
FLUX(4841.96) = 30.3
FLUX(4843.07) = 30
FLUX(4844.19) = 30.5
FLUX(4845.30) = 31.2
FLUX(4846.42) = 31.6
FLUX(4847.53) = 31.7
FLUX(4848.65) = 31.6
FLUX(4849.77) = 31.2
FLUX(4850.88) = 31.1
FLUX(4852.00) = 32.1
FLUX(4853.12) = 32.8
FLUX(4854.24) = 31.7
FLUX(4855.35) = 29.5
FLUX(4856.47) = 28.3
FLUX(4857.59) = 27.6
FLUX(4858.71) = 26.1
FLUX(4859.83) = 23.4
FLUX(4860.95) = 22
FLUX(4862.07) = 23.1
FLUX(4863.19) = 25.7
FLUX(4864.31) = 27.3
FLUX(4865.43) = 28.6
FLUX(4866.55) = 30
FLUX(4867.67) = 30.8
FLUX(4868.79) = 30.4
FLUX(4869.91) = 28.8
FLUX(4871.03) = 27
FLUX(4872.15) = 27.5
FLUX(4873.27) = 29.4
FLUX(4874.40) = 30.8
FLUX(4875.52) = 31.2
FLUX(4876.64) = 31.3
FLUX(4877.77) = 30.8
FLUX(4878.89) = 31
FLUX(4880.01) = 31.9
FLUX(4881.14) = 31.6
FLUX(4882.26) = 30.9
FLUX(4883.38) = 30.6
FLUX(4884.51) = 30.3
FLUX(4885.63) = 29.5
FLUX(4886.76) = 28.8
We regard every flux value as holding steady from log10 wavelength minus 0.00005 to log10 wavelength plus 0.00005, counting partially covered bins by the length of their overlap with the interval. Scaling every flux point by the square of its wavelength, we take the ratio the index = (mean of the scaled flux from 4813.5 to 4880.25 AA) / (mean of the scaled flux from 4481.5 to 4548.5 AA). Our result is 1.2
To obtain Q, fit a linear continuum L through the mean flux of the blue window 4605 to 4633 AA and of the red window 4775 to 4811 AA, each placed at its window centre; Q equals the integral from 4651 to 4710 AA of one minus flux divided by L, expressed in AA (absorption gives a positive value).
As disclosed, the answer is 2.4 AA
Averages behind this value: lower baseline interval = 31.9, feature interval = 30.3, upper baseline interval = 31.3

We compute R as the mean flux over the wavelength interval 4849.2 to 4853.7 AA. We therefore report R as 31.8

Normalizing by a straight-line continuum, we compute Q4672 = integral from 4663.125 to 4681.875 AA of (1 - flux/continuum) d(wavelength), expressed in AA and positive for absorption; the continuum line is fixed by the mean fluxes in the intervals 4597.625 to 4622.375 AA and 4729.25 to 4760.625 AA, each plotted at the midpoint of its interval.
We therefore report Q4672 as 1.1 AA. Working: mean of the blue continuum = 31.5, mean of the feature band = 29.7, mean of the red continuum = 31.7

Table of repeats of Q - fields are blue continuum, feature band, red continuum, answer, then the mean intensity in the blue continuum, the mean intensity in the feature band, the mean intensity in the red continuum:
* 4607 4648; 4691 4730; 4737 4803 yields 0.99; 31.5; 30.6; 31.3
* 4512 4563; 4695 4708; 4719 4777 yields 0.66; 29.5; 29.5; 31.5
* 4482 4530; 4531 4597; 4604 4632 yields 1.80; 30.2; 30.2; 31.9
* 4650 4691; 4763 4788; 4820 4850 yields 0.28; 30.6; 30.6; 31.1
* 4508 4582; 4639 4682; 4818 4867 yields -0.66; 30.1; 30.5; 30.1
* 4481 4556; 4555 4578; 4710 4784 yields -1.42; 29.6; 31.8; 31.3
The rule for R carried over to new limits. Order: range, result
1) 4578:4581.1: 29.2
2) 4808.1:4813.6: 31.7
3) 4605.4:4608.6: 32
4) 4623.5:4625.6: 32.1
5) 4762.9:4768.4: 30.1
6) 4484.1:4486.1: 31.7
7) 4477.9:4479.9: 28.9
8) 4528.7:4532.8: 27.6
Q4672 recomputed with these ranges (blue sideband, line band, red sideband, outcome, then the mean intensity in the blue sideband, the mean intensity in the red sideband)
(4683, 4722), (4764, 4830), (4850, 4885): -3.52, 30.5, 29.2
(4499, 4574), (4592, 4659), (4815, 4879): -2.16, 30.2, 30.2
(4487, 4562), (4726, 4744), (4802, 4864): -0.53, 29.8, 30.6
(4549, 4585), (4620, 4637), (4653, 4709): -0.63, 30.8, 30.3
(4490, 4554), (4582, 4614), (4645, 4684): -0.69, 29.7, 30.4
